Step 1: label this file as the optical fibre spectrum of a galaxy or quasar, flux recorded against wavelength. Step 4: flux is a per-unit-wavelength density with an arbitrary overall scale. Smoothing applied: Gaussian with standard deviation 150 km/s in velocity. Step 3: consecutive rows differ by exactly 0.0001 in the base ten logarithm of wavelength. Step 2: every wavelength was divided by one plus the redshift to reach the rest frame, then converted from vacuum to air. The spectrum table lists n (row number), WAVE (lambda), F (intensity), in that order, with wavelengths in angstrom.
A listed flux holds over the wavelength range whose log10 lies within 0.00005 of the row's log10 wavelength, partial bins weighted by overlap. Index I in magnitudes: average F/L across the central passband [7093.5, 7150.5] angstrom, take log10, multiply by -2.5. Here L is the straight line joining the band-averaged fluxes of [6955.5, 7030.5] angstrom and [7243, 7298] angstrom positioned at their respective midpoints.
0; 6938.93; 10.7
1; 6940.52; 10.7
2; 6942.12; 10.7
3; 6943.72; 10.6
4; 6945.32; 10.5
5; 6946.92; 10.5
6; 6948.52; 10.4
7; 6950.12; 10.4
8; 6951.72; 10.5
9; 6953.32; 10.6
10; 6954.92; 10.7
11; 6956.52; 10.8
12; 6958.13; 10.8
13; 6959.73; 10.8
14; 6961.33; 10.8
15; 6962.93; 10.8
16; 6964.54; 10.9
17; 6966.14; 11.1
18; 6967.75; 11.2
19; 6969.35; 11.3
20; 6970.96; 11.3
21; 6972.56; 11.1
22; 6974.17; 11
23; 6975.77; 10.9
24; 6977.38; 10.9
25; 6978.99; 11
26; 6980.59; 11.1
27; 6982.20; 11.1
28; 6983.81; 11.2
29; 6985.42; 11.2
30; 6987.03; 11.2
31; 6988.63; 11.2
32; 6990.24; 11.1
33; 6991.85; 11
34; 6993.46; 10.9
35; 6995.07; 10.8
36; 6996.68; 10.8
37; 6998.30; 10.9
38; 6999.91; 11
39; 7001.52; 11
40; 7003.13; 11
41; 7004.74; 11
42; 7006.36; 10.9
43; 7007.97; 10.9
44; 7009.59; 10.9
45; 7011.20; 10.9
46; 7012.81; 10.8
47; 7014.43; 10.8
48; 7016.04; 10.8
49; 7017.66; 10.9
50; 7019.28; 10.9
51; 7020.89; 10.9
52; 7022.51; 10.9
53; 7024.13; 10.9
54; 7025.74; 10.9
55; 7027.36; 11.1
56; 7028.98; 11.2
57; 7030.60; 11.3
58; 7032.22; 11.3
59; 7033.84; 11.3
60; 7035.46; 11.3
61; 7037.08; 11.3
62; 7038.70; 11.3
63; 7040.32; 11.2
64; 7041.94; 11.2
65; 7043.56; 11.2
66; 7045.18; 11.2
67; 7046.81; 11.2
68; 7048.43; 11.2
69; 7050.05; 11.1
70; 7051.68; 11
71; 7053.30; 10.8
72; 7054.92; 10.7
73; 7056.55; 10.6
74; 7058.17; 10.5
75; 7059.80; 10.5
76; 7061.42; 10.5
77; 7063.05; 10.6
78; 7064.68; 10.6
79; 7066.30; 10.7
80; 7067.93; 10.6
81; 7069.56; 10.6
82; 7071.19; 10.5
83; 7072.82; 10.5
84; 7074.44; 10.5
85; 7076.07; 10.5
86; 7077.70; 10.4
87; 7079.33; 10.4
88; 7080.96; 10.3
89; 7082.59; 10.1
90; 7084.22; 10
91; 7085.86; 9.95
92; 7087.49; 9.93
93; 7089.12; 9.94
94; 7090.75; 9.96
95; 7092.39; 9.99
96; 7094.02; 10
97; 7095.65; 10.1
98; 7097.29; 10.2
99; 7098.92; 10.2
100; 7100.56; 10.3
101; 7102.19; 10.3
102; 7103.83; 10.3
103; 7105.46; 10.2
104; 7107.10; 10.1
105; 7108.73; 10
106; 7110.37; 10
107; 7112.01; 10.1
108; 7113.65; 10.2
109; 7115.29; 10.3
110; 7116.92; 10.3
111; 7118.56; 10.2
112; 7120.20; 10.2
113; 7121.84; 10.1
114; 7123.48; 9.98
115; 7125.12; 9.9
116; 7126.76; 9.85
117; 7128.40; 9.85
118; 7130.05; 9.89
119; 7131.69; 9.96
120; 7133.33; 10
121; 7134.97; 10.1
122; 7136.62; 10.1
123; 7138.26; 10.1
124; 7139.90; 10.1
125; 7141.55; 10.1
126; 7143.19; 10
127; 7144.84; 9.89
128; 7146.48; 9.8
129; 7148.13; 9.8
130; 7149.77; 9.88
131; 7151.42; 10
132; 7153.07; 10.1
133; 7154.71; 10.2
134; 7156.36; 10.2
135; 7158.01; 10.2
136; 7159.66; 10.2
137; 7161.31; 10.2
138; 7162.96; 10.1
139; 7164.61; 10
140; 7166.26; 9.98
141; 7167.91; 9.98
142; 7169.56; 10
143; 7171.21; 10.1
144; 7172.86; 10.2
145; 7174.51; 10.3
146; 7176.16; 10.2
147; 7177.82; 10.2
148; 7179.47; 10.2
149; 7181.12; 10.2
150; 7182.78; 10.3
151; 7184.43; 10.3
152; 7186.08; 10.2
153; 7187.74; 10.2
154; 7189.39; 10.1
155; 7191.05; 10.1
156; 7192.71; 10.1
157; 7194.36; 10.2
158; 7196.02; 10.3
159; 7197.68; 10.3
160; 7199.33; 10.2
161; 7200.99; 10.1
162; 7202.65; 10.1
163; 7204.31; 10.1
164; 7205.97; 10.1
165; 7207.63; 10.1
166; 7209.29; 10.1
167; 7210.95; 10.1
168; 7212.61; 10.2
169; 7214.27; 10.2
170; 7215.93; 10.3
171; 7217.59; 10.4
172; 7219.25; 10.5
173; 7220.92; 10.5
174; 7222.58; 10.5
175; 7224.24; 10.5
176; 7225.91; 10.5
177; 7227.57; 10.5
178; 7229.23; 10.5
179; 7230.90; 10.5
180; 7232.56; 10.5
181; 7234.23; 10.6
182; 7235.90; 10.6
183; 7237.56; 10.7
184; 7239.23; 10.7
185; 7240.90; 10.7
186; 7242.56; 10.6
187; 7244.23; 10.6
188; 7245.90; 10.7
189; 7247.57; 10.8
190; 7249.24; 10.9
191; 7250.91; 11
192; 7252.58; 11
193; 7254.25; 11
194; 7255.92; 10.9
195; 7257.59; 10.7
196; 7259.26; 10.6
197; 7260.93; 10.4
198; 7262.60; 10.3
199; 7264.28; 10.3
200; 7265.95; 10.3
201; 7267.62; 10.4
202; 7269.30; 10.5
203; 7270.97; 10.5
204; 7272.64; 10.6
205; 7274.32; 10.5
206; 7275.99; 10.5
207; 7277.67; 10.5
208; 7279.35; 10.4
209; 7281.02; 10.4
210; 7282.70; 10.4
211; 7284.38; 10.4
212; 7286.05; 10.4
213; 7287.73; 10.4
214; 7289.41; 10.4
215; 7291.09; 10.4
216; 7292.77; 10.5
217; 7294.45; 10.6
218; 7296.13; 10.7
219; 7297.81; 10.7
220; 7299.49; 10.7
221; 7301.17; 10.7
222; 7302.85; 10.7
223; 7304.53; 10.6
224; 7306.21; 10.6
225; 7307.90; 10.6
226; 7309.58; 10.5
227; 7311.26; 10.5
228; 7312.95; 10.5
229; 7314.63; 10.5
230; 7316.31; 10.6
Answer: 0.07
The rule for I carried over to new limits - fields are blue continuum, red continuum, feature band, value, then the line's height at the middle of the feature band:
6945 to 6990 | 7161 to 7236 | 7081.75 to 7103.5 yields 0.05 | 10.6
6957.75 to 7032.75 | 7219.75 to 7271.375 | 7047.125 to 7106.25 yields 0.05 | 10.9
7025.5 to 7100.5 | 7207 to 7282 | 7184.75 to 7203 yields 0.04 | 10.6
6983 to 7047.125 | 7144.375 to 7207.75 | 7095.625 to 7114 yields 0.04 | 10.5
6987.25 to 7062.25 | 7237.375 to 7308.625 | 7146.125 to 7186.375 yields 0.07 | 10.8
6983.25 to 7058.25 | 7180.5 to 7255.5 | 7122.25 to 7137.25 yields 0.08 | 10.7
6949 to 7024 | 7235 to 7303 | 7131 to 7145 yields 0.07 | 10.7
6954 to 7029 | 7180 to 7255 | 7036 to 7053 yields -0.03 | 10.8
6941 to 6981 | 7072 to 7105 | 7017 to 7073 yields -0.05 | 10.4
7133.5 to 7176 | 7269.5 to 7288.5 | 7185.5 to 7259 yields -0.02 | 10.3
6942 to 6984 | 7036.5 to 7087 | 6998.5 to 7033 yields -0.02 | 10.8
